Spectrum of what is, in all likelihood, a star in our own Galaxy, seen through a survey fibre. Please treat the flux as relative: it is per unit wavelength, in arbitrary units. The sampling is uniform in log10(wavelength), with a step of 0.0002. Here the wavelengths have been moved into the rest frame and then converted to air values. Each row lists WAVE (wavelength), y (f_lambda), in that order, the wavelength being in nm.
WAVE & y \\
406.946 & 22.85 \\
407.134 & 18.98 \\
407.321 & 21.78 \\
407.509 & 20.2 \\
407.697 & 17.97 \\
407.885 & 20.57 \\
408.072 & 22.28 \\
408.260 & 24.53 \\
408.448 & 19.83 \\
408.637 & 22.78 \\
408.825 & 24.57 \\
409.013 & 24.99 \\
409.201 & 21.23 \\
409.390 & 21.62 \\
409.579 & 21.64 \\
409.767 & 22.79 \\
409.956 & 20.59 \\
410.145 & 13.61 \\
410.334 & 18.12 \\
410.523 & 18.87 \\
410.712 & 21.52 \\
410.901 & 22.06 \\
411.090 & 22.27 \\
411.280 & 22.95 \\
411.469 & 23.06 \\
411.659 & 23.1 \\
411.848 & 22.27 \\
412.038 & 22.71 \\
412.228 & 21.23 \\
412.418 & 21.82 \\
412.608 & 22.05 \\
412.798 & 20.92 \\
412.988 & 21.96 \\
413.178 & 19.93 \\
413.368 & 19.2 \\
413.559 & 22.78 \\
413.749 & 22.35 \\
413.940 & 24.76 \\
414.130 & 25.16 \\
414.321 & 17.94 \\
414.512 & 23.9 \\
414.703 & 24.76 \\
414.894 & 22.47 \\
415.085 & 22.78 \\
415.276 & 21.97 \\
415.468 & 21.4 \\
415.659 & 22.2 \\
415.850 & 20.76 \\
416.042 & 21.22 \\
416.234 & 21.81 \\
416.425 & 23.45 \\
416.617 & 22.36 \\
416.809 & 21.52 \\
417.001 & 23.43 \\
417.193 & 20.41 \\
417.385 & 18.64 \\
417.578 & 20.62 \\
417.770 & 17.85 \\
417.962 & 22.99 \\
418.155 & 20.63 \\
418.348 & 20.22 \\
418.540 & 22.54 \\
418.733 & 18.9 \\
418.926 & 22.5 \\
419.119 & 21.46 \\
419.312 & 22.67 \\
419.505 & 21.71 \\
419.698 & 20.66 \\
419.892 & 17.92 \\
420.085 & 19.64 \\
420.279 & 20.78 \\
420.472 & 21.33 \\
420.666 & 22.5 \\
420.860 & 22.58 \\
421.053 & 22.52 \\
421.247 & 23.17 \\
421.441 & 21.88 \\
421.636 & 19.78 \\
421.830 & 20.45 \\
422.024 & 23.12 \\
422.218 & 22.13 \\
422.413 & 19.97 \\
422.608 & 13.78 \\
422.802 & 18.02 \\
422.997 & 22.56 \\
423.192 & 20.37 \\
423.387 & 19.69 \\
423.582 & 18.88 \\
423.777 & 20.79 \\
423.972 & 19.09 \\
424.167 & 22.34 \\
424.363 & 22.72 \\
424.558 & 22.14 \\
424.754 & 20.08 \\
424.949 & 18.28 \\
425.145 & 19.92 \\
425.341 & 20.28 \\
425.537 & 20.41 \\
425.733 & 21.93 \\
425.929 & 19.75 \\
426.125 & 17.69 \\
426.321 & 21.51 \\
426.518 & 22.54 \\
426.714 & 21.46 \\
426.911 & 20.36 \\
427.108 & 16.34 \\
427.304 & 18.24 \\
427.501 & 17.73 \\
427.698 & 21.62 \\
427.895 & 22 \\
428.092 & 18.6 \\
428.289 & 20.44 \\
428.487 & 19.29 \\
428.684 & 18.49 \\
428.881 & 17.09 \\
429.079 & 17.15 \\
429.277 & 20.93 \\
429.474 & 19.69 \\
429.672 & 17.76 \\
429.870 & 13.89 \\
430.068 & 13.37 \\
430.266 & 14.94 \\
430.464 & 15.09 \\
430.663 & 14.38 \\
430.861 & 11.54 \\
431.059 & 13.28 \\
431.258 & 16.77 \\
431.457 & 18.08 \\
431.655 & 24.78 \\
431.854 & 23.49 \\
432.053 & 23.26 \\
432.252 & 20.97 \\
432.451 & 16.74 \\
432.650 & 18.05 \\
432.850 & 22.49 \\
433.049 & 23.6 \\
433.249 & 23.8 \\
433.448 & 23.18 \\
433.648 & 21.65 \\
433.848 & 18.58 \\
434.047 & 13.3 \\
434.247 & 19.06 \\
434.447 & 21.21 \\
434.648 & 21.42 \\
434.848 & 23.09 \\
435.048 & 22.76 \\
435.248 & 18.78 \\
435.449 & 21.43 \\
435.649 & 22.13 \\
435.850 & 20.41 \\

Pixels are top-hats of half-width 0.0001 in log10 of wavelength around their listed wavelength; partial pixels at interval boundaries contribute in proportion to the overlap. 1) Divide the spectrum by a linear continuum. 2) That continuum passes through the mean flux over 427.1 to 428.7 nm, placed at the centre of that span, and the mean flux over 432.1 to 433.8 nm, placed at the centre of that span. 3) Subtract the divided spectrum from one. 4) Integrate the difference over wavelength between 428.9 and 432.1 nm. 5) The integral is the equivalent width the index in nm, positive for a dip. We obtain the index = 0.48 nm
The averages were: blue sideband 19.4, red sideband 21.3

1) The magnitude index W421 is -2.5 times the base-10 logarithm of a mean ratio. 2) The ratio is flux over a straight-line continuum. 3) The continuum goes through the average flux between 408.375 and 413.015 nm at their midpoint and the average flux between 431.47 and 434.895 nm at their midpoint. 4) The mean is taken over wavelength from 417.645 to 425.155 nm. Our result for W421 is 0.03 mag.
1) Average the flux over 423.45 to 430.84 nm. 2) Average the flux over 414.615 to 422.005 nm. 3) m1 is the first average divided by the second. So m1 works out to 0.89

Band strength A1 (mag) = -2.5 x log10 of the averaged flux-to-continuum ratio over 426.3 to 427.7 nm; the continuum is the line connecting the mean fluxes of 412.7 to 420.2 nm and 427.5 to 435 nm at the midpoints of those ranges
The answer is 0.00 mag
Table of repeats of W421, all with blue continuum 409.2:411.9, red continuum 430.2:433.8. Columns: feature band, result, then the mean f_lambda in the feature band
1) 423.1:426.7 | -0.04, 20.5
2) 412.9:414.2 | -0.08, 22.3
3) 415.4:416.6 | -0.07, 21.9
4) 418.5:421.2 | -0.05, 21.3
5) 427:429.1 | 0.04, 18.9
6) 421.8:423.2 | 0.00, 20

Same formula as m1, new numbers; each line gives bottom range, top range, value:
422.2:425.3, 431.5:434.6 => 1.05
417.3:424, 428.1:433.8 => 0.91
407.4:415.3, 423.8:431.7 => 0.86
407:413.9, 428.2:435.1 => 0.88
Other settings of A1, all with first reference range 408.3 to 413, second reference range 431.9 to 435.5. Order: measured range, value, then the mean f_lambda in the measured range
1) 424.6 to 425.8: 0.046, 20.2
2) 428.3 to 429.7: 0.118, 18.8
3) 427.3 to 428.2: 0.063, 19.8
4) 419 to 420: 0.018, 20.9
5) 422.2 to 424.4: 0.067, 19.9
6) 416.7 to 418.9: 0.028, 20.8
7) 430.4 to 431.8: 0.252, 16.5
